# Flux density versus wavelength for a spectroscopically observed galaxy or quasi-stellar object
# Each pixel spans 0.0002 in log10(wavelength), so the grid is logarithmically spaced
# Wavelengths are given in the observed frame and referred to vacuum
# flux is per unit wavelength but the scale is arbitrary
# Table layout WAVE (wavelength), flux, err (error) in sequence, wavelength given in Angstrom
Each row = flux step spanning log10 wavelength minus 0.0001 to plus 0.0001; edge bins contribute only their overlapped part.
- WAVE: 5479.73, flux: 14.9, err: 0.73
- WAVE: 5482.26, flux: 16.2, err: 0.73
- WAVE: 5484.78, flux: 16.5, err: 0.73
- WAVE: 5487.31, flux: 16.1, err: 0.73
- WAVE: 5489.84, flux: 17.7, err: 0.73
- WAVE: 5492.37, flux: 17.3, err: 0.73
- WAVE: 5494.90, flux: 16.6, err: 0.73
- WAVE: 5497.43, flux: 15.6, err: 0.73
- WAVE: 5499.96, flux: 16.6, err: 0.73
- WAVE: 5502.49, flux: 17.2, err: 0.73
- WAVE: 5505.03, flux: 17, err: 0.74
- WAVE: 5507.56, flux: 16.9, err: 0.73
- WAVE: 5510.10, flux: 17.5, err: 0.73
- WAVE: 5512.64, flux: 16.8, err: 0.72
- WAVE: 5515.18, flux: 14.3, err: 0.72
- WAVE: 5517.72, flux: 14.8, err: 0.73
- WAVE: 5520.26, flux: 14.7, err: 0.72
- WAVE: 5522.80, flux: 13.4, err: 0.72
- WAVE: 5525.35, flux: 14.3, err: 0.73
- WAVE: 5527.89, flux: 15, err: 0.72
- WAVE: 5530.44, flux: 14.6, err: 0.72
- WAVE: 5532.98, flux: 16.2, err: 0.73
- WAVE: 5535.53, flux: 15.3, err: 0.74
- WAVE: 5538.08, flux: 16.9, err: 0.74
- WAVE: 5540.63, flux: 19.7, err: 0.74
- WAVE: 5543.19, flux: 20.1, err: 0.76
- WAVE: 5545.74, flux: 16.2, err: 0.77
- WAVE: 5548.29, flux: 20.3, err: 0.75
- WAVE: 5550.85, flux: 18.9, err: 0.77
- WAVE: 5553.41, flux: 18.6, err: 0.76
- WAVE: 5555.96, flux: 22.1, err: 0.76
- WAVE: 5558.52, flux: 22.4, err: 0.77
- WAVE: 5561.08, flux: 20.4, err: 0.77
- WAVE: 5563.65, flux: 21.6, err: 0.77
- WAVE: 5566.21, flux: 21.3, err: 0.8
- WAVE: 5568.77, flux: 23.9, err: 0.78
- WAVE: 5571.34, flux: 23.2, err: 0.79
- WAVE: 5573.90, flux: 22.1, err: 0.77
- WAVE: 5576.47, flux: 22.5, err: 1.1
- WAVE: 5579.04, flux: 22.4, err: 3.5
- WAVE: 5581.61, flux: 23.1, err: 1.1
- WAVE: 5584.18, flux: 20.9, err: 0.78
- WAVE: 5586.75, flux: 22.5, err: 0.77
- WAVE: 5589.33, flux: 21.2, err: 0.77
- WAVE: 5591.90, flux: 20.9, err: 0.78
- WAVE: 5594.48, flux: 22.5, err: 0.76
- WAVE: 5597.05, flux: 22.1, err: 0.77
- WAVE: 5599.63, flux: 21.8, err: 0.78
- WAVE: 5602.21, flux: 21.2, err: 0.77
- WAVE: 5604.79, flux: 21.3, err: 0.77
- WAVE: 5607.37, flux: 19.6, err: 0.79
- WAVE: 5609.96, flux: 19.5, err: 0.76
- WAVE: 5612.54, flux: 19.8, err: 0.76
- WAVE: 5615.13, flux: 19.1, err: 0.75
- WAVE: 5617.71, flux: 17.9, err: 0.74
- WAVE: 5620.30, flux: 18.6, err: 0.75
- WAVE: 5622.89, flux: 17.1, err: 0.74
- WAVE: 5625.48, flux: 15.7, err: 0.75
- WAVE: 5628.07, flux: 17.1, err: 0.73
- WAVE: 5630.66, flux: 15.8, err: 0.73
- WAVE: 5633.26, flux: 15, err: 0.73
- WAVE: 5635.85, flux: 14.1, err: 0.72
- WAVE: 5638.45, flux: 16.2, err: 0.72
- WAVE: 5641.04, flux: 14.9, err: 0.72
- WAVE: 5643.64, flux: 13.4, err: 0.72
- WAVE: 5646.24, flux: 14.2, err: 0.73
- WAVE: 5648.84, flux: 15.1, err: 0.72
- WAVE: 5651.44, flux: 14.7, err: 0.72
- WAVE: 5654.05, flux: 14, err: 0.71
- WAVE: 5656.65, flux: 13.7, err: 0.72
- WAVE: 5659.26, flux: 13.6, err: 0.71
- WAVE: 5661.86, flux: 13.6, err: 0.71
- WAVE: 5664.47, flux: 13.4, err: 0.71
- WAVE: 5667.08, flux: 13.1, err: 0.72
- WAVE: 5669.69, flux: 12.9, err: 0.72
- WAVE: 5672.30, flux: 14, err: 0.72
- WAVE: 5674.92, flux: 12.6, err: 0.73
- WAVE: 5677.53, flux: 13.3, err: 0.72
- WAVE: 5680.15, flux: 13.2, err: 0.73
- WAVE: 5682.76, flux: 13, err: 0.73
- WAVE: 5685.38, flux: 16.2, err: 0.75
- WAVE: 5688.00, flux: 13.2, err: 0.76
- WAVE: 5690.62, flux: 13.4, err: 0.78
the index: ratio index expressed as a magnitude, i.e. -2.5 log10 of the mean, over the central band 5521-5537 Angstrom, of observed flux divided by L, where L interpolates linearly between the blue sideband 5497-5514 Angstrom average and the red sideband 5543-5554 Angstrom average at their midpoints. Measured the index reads 0.20 mag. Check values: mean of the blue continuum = 16.8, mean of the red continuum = 18.7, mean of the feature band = 14.8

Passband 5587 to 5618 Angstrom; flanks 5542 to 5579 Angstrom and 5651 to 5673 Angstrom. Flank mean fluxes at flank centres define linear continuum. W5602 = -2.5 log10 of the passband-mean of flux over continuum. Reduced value -0.15 mag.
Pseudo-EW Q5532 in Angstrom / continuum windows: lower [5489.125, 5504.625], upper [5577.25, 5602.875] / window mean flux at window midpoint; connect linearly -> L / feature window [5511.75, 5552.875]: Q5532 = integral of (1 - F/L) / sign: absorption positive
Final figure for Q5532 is 5.3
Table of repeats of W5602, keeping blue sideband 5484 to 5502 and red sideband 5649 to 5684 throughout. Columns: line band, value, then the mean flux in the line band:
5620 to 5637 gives -0.13 mag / 16.1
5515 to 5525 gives 0.13 mag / 14.3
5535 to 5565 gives -0.24 mag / 19.5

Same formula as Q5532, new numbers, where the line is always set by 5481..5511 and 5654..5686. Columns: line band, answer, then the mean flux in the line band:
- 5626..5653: -1.9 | 15.1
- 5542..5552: -1.9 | 18.9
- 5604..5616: -4.3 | 19.8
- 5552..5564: -4.1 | 20.9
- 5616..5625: -2.1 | 17.7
